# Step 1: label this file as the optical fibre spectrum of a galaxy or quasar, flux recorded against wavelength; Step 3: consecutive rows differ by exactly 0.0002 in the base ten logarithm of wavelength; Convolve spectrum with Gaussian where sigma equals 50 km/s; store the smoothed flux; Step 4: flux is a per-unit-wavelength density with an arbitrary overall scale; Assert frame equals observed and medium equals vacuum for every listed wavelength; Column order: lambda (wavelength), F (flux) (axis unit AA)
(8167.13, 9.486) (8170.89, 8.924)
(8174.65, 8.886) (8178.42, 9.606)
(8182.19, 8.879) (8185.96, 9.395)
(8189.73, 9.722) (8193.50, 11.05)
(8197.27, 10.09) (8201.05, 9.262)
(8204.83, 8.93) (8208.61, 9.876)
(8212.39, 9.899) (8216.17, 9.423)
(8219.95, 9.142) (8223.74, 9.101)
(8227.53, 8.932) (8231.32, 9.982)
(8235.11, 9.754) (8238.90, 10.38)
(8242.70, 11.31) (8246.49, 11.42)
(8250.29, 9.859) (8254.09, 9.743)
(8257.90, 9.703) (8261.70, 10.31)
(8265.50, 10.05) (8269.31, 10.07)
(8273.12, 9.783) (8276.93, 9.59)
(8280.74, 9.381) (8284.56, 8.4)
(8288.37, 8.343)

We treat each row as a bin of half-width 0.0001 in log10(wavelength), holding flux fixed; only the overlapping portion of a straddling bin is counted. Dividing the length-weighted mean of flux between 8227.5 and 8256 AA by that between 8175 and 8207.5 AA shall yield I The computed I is 1.07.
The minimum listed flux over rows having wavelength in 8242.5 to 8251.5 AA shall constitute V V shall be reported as 9.859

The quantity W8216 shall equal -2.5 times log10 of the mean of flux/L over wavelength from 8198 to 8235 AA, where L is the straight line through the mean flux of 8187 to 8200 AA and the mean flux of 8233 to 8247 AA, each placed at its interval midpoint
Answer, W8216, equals 0.11 mag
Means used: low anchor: 10.2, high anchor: 10.6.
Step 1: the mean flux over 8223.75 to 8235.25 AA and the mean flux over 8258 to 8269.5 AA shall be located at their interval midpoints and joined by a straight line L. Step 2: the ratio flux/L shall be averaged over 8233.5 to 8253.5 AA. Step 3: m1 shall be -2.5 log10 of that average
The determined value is -0.09 mag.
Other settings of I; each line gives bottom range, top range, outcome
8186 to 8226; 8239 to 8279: 1.06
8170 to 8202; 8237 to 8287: 1.04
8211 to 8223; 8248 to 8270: 1.06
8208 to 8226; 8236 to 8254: 1.12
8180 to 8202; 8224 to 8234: 0.97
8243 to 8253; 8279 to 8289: 0.82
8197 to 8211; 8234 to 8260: 1.09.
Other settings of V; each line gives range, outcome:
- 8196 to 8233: 8.93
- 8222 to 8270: 8.932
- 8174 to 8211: 8.879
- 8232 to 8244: 9.754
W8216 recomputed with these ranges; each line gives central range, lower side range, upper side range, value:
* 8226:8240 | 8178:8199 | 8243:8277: 0.03 mag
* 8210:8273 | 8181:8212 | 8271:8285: -0.05 mag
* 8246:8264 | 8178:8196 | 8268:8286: -0.06 mag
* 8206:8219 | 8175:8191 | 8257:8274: -0.01 mag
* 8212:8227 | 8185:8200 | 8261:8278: 0.08 mag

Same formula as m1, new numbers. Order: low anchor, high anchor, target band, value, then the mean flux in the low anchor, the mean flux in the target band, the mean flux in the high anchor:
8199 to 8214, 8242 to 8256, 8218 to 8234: 0.07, 9.49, 9.31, 10.5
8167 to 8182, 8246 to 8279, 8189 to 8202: -0.08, 9.15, 10.1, 10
